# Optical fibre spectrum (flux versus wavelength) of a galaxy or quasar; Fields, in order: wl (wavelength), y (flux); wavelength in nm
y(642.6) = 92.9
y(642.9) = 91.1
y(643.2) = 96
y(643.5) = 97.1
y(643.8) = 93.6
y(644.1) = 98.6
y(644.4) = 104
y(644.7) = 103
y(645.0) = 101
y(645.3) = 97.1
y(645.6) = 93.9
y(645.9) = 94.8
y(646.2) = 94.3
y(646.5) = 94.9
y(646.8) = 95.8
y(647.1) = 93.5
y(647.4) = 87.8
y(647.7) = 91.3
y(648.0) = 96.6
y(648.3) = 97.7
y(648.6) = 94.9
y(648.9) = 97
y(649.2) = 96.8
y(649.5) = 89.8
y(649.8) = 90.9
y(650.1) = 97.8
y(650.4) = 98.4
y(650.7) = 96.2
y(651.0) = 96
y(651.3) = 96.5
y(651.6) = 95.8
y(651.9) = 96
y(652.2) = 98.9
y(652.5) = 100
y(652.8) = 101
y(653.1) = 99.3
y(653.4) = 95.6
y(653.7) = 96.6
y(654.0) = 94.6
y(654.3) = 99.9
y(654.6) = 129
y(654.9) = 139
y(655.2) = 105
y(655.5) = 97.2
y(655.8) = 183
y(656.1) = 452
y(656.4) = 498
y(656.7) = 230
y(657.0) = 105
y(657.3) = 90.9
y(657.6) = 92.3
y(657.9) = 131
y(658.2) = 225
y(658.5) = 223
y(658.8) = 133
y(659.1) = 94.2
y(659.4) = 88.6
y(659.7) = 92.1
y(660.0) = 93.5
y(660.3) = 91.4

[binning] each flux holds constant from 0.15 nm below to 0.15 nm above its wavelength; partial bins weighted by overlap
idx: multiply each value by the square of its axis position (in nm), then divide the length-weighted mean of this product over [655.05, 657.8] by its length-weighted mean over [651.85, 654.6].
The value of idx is 2.07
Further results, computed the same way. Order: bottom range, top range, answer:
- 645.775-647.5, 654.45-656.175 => 1.89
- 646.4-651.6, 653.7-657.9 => 1.87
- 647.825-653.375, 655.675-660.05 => 1.95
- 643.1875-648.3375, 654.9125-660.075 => 1.86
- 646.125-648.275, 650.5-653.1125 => 1.06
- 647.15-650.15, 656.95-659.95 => 1.39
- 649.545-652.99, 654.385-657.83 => 1.99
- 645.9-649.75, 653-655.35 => 1.17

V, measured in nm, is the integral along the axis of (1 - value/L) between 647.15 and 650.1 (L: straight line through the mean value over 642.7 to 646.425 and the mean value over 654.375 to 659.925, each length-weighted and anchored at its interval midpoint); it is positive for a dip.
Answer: 0.65 nm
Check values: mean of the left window 96.9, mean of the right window 171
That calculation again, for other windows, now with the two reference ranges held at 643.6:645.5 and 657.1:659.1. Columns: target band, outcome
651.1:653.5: 0.52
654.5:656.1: -0.30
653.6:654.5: 0.22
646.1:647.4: 0.16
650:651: 0.18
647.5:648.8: 0.19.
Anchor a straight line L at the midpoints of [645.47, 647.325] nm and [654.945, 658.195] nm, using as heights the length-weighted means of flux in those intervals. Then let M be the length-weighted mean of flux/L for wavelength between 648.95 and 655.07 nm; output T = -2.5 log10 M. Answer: 0.438 mag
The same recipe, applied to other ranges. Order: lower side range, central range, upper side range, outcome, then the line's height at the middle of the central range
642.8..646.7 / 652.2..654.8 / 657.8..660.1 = 0.18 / 121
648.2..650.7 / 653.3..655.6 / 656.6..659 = 0.20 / 129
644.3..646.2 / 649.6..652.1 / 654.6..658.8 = 0.45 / 145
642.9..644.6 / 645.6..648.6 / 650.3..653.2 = 0.04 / 97.6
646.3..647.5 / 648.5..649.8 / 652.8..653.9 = 0.01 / 94.8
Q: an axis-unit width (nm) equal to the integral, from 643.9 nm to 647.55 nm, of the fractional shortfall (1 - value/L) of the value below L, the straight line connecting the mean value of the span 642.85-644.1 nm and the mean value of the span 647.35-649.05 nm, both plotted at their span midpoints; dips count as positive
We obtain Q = -0.06 nm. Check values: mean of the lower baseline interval 95.2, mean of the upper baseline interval 94.6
